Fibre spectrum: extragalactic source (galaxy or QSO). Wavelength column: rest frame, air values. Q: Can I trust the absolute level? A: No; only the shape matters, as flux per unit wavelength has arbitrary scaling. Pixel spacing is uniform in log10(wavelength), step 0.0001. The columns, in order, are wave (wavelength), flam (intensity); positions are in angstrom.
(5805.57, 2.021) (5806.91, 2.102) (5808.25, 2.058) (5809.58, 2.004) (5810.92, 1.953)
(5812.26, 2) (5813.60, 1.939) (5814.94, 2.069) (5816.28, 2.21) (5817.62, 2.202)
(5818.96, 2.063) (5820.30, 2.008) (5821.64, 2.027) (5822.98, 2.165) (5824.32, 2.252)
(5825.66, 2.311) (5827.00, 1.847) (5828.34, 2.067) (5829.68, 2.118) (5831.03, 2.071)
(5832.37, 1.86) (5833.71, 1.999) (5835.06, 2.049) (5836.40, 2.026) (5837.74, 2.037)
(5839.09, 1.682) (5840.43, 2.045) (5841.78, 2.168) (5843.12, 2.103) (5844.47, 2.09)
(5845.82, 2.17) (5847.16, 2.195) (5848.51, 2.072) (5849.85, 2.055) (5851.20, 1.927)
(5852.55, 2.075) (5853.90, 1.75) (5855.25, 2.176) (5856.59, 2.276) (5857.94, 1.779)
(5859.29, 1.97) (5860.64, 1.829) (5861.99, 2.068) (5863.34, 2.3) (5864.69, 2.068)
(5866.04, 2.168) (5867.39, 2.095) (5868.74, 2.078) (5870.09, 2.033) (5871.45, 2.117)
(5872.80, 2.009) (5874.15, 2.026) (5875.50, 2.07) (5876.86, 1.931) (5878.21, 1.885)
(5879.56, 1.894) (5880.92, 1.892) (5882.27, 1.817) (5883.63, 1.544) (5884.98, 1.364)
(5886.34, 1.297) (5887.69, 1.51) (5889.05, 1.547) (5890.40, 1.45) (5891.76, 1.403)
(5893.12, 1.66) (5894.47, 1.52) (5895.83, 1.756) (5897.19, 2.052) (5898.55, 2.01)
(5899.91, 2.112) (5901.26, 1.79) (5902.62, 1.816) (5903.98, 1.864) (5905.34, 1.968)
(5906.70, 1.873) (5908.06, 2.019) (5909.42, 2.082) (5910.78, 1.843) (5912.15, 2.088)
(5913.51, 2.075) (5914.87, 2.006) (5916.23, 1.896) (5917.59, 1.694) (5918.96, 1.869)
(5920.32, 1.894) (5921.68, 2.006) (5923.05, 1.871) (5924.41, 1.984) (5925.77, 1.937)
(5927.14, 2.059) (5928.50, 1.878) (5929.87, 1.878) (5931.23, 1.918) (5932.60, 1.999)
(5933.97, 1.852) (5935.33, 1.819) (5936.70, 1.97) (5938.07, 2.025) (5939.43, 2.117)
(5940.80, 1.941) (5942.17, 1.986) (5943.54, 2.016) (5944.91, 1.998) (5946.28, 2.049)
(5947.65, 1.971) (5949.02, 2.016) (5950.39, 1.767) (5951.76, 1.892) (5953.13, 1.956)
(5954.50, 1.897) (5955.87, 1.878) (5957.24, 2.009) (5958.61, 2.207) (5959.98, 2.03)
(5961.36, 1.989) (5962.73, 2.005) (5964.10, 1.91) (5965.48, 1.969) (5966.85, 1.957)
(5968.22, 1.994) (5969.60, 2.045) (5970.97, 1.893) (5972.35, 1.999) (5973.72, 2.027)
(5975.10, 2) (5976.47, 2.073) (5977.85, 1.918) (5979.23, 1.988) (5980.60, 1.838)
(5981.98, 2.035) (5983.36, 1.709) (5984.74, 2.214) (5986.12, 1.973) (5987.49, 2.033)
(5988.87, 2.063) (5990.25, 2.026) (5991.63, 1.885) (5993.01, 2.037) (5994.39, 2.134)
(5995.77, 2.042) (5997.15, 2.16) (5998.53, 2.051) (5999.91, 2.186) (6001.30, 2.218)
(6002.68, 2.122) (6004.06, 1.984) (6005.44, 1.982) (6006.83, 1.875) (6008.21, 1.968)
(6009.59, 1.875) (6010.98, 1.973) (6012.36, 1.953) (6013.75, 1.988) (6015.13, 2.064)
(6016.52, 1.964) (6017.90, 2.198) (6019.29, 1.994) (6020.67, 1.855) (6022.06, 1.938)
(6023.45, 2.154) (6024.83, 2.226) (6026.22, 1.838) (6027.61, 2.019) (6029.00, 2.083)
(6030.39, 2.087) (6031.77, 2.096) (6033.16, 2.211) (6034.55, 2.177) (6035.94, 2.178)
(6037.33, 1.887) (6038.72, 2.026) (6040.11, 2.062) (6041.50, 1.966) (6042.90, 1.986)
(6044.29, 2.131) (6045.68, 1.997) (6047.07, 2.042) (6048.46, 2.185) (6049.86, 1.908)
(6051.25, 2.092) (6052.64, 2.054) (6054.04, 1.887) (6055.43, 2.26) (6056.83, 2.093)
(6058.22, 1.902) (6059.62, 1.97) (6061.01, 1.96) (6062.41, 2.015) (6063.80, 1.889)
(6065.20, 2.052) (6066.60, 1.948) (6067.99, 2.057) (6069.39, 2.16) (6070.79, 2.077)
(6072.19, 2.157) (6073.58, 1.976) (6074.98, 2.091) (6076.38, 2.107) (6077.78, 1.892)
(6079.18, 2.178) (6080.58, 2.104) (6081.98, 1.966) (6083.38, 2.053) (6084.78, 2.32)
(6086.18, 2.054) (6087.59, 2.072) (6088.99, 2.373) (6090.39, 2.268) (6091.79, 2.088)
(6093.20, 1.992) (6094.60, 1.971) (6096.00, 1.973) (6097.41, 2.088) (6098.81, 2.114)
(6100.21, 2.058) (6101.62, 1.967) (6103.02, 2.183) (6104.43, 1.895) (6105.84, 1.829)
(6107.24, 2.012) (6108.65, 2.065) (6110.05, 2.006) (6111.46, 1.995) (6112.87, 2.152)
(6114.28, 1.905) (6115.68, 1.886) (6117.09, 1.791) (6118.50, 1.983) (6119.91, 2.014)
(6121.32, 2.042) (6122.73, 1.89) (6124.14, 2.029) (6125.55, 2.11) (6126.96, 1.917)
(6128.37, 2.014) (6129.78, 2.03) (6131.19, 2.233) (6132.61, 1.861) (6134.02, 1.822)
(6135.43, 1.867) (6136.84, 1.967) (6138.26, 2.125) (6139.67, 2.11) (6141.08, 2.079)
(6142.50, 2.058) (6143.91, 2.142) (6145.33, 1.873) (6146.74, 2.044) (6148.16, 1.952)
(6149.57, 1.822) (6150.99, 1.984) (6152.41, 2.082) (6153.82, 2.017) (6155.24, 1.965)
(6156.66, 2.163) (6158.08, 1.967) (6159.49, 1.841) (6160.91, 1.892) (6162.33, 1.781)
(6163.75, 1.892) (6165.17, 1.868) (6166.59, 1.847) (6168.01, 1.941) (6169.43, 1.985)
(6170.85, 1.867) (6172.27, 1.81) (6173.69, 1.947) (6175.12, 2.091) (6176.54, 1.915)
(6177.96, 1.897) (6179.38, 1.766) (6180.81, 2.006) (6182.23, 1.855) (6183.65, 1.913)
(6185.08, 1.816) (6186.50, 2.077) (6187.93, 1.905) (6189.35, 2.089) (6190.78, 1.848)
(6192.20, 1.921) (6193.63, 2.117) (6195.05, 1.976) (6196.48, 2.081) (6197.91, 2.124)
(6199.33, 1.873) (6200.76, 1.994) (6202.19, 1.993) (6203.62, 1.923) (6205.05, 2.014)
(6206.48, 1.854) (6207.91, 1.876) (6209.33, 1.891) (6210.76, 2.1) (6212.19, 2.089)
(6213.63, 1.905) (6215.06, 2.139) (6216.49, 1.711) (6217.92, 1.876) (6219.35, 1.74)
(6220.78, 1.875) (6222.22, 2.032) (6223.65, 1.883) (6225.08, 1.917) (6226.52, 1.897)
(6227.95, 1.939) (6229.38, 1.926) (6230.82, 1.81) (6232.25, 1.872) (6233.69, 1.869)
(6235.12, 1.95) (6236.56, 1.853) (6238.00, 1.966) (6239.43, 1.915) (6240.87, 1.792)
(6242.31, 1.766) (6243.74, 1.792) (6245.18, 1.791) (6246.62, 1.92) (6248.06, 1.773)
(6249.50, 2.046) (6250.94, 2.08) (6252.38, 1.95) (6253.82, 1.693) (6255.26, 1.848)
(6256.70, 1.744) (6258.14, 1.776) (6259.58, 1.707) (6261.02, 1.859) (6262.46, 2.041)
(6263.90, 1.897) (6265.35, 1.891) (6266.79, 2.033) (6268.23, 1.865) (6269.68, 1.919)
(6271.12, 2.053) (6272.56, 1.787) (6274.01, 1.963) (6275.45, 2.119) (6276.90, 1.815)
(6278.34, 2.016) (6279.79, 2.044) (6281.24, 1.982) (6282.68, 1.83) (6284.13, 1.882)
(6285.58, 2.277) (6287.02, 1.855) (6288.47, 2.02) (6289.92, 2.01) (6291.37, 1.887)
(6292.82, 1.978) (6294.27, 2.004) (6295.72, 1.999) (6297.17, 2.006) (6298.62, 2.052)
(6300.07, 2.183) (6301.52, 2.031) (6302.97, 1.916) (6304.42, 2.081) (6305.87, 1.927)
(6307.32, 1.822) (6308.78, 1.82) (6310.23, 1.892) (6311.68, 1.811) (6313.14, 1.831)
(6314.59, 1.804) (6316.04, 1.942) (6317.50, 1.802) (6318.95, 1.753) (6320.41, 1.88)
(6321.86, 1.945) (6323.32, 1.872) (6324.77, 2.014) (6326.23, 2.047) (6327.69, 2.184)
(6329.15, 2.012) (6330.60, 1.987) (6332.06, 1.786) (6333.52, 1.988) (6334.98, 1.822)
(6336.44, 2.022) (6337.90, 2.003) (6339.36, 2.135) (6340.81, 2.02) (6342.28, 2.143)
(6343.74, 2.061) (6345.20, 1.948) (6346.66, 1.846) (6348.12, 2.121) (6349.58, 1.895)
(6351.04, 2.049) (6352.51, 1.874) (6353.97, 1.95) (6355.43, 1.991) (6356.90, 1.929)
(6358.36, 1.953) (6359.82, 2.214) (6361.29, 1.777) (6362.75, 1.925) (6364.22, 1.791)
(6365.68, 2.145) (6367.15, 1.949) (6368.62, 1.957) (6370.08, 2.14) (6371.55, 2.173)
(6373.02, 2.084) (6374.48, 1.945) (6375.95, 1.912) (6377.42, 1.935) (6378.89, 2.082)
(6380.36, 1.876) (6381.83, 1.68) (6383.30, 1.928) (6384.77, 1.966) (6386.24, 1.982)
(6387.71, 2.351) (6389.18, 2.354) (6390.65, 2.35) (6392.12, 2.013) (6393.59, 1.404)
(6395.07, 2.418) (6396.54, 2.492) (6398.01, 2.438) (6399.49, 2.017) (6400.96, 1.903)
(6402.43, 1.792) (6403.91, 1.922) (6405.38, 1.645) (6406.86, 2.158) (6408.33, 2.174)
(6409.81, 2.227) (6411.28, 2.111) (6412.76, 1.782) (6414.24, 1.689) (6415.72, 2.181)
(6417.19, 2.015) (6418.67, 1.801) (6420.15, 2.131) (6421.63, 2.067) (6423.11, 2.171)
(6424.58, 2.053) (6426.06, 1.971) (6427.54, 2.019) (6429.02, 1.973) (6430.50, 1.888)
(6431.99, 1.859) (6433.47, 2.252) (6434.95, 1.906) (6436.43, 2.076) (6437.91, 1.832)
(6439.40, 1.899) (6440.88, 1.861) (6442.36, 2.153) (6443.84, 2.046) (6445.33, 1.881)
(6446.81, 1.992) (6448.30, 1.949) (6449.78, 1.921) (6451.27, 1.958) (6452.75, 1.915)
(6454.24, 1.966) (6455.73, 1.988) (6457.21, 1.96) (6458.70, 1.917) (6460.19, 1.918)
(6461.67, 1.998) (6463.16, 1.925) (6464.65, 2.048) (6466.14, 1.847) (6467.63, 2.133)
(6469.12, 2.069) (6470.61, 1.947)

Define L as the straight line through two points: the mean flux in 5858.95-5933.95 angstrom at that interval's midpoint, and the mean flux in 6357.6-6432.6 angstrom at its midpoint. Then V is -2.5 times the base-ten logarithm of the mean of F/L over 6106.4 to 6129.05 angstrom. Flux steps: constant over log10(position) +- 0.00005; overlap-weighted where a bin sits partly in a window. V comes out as -0.024 mag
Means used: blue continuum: 1.89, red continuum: 2.02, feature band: 1.99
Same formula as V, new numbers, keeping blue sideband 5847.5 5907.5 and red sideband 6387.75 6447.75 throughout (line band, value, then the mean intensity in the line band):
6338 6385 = 0.016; 1.98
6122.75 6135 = -0.023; 1.99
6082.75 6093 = -0.119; 2.17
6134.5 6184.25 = 0.004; 1.95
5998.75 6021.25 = -0.052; 2.01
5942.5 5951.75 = -0.033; 1.96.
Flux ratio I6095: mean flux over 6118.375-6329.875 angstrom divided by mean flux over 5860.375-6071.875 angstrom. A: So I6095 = 0.99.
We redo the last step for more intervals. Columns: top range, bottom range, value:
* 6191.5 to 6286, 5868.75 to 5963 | 1.01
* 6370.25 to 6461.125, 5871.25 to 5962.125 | 1.06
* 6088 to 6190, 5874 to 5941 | 1.07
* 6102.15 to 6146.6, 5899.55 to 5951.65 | 1.03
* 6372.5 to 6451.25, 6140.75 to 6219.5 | 1.03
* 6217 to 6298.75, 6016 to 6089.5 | 0.93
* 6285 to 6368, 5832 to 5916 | 1.02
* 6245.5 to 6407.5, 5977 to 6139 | 0.97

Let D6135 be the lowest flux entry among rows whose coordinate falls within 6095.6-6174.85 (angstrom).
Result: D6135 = 1.781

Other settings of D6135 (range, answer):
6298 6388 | 1.68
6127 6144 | 1.822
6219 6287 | 1.693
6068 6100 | 1.892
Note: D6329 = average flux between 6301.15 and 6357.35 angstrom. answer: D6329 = 1.95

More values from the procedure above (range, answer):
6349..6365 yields 1.94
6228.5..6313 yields 1.92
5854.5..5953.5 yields 1.91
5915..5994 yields 1.96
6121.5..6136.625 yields 1.98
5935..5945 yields 1.99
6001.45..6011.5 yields 1.98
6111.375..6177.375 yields 1.97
